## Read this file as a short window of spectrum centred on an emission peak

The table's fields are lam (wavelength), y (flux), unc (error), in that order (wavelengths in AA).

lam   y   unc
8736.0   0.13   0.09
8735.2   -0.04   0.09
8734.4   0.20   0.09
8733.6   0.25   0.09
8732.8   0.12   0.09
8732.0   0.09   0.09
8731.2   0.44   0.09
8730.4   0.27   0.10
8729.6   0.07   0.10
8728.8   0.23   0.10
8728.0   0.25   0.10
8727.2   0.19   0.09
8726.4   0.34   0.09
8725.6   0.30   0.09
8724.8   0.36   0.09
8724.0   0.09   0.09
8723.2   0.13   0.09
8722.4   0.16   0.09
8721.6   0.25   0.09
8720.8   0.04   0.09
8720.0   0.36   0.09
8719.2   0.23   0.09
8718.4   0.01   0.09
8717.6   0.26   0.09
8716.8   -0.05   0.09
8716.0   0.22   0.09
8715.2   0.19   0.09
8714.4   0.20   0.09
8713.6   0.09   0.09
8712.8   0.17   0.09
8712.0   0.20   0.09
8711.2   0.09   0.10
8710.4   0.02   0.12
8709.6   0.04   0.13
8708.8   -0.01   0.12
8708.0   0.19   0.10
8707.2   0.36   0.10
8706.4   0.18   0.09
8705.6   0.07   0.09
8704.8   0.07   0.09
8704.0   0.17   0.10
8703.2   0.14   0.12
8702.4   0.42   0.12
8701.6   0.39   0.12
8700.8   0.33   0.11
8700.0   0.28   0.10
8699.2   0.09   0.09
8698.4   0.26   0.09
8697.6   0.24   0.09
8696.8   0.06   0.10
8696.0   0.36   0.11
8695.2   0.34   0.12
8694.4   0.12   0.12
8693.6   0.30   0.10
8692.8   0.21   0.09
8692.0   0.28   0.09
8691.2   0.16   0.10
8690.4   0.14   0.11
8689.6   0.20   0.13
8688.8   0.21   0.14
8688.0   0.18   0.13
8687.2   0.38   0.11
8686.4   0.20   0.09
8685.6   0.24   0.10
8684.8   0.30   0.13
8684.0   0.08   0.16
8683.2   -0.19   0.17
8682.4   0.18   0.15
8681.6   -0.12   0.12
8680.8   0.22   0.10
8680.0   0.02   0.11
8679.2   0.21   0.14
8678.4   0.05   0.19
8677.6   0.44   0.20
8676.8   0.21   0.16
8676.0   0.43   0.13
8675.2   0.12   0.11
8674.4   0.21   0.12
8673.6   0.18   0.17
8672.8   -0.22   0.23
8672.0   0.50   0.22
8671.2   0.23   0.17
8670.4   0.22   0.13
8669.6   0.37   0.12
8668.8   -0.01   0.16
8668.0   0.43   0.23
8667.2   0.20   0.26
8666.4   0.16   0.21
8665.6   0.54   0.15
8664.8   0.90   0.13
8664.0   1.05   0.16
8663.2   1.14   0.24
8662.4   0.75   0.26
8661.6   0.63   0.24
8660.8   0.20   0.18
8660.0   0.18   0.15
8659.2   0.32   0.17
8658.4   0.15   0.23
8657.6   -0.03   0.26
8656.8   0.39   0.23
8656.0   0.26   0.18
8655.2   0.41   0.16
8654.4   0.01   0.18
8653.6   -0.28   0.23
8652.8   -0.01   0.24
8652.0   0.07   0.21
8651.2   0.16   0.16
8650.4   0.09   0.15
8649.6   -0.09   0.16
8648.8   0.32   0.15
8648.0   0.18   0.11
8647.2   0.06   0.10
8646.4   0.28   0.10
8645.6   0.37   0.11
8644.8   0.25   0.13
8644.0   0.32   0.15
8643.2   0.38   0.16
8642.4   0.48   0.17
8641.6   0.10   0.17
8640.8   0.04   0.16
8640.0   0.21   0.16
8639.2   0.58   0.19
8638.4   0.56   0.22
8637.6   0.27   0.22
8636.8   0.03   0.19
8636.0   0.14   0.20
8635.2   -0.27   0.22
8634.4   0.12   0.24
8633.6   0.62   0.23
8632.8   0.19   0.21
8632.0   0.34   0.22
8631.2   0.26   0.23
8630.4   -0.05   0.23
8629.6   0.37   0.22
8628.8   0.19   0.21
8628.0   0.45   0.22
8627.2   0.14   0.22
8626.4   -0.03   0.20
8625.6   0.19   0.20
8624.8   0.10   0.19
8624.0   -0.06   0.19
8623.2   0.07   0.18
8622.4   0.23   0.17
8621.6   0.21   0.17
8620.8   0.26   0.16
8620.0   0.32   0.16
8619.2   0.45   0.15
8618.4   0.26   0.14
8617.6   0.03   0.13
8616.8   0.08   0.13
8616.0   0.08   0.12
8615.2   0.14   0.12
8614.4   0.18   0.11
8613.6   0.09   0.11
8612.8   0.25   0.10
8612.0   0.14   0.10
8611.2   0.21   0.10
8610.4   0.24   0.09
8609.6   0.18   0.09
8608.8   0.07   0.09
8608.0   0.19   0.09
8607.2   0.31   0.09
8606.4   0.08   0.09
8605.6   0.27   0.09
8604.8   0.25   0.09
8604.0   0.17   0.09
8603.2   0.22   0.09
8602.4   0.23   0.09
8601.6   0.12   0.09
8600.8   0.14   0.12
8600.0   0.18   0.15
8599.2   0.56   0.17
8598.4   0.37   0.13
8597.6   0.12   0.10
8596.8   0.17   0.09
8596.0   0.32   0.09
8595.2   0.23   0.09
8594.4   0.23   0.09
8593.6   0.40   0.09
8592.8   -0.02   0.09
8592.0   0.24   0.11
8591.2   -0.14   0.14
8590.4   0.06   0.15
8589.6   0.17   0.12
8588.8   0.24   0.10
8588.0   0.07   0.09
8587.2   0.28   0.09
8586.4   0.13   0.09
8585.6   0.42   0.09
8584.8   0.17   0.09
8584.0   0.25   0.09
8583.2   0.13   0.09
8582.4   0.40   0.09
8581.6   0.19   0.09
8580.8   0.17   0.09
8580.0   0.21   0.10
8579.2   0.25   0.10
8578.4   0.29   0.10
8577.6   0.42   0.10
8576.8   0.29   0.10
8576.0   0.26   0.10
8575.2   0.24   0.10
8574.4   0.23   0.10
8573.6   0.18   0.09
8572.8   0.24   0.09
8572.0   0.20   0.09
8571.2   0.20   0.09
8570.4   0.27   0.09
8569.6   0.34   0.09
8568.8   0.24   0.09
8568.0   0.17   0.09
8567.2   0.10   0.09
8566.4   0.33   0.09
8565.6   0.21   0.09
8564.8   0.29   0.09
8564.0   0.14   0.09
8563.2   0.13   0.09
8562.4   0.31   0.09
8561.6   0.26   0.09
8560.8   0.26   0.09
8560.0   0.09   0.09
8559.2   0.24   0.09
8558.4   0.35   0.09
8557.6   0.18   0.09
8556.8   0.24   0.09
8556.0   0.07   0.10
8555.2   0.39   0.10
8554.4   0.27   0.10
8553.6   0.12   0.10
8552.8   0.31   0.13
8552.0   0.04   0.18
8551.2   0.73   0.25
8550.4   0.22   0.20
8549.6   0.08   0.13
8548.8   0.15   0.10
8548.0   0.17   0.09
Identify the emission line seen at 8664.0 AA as H-beta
